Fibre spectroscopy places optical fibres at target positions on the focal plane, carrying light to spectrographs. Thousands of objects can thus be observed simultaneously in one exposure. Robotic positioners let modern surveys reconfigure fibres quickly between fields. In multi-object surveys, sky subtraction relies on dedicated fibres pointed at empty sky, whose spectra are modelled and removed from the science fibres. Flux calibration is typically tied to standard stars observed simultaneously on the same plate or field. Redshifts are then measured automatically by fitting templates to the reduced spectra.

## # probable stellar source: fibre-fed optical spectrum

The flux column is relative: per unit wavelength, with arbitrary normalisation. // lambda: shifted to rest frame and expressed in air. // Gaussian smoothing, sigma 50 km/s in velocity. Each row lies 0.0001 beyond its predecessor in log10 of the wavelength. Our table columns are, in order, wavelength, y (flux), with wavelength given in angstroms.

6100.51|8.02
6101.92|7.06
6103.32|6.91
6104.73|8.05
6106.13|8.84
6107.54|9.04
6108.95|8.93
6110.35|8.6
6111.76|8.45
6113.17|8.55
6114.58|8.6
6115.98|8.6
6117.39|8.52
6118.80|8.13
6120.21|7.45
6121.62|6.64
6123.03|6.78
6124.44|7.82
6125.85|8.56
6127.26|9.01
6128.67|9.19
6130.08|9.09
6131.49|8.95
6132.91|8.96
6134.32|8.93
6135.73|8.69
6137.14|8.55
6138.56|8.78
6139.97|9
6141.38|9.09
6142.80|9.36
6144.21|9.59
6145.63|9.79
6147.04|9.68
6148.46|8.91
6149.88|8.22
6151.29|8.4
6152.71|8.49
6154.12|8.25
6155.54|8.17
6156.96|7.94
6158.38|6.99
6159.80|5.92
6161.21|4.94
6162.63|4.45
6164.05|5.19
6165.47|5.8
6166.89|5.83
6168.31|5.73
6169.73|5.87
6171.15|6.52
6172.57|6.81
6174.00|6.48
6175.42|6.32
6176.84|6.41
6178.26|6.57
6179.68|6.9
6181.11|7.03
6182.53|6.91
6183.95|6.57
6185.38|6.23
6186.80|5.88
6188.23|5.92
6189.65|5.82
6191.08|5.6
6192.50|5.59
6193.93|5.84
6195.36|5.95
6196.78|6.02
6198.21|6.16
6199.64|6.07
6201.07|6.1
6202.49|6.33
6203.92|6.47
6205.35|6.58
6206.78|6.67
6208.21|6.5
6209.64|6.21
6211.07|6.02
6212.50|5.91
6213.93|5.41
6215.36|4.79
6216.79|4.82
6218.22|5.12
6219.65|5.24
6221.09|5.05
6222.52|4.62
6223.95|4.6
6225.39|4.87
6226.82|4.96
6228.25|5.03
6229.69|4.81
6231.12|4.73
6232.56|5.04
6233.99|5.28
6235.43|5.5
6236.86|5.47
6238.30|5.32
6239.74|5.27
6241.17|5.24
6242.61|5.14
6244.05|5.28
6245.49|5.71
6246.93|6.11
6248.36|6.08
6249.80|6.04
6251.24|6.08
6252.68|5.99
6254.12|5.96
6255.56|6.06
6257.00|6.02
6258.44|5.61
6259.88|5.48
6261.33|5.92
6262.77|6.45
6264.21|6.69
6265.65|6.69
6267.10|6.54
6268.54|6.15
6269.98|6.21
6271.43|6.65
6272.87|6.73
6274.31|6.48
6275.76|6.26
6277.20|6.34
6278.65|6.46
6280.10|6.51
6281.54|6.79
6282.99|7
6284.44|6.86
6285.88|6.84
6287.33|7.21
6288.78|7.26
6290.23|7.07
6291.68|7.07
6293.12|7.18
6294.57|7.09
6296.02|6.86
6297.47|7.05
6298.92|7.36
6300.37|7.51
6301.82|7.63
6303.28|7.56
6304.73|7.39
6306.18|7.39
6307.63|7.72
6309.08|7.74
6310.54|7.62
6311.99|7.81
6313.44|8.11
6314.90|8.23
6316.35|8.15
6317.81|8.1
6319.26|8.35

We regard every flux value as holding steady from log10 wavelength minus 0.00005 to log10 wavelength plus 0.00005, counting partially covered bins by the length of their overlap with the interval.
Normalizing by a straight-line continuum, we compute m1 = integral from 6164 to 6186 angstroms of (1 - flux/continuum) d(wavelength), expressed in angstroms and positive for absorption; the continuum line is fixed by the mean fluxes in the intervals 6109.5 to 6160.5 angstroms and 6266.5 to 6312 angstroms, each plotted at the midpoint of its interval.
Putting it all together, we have 4.69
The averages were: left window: 8.46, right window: 7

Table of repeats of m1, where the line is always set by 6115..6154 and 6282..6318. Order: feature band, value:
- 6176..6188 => 2.54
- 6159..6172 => 4.33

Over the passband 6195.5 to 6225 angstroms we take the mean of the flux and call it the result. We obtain 5.73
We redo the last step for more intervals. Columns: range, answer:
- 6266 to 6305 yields 6.88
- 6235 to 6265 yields 5.79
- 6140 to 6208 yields 6.83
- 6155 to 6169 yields 6.07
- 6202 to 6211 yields 6.43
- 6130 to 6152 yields 9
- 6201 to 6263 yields 5.58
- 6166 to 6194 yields 6.25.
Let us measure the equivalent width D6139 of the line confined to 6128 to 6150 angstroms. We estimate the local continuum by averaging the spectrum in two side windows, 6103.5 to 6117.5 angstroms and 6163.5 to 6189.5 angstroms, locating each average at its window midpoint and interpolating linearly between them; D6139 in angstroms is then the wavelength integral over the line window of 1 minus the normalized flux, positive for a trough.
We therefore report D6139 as -4.4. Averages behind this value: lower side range 8.56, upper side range 6.27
